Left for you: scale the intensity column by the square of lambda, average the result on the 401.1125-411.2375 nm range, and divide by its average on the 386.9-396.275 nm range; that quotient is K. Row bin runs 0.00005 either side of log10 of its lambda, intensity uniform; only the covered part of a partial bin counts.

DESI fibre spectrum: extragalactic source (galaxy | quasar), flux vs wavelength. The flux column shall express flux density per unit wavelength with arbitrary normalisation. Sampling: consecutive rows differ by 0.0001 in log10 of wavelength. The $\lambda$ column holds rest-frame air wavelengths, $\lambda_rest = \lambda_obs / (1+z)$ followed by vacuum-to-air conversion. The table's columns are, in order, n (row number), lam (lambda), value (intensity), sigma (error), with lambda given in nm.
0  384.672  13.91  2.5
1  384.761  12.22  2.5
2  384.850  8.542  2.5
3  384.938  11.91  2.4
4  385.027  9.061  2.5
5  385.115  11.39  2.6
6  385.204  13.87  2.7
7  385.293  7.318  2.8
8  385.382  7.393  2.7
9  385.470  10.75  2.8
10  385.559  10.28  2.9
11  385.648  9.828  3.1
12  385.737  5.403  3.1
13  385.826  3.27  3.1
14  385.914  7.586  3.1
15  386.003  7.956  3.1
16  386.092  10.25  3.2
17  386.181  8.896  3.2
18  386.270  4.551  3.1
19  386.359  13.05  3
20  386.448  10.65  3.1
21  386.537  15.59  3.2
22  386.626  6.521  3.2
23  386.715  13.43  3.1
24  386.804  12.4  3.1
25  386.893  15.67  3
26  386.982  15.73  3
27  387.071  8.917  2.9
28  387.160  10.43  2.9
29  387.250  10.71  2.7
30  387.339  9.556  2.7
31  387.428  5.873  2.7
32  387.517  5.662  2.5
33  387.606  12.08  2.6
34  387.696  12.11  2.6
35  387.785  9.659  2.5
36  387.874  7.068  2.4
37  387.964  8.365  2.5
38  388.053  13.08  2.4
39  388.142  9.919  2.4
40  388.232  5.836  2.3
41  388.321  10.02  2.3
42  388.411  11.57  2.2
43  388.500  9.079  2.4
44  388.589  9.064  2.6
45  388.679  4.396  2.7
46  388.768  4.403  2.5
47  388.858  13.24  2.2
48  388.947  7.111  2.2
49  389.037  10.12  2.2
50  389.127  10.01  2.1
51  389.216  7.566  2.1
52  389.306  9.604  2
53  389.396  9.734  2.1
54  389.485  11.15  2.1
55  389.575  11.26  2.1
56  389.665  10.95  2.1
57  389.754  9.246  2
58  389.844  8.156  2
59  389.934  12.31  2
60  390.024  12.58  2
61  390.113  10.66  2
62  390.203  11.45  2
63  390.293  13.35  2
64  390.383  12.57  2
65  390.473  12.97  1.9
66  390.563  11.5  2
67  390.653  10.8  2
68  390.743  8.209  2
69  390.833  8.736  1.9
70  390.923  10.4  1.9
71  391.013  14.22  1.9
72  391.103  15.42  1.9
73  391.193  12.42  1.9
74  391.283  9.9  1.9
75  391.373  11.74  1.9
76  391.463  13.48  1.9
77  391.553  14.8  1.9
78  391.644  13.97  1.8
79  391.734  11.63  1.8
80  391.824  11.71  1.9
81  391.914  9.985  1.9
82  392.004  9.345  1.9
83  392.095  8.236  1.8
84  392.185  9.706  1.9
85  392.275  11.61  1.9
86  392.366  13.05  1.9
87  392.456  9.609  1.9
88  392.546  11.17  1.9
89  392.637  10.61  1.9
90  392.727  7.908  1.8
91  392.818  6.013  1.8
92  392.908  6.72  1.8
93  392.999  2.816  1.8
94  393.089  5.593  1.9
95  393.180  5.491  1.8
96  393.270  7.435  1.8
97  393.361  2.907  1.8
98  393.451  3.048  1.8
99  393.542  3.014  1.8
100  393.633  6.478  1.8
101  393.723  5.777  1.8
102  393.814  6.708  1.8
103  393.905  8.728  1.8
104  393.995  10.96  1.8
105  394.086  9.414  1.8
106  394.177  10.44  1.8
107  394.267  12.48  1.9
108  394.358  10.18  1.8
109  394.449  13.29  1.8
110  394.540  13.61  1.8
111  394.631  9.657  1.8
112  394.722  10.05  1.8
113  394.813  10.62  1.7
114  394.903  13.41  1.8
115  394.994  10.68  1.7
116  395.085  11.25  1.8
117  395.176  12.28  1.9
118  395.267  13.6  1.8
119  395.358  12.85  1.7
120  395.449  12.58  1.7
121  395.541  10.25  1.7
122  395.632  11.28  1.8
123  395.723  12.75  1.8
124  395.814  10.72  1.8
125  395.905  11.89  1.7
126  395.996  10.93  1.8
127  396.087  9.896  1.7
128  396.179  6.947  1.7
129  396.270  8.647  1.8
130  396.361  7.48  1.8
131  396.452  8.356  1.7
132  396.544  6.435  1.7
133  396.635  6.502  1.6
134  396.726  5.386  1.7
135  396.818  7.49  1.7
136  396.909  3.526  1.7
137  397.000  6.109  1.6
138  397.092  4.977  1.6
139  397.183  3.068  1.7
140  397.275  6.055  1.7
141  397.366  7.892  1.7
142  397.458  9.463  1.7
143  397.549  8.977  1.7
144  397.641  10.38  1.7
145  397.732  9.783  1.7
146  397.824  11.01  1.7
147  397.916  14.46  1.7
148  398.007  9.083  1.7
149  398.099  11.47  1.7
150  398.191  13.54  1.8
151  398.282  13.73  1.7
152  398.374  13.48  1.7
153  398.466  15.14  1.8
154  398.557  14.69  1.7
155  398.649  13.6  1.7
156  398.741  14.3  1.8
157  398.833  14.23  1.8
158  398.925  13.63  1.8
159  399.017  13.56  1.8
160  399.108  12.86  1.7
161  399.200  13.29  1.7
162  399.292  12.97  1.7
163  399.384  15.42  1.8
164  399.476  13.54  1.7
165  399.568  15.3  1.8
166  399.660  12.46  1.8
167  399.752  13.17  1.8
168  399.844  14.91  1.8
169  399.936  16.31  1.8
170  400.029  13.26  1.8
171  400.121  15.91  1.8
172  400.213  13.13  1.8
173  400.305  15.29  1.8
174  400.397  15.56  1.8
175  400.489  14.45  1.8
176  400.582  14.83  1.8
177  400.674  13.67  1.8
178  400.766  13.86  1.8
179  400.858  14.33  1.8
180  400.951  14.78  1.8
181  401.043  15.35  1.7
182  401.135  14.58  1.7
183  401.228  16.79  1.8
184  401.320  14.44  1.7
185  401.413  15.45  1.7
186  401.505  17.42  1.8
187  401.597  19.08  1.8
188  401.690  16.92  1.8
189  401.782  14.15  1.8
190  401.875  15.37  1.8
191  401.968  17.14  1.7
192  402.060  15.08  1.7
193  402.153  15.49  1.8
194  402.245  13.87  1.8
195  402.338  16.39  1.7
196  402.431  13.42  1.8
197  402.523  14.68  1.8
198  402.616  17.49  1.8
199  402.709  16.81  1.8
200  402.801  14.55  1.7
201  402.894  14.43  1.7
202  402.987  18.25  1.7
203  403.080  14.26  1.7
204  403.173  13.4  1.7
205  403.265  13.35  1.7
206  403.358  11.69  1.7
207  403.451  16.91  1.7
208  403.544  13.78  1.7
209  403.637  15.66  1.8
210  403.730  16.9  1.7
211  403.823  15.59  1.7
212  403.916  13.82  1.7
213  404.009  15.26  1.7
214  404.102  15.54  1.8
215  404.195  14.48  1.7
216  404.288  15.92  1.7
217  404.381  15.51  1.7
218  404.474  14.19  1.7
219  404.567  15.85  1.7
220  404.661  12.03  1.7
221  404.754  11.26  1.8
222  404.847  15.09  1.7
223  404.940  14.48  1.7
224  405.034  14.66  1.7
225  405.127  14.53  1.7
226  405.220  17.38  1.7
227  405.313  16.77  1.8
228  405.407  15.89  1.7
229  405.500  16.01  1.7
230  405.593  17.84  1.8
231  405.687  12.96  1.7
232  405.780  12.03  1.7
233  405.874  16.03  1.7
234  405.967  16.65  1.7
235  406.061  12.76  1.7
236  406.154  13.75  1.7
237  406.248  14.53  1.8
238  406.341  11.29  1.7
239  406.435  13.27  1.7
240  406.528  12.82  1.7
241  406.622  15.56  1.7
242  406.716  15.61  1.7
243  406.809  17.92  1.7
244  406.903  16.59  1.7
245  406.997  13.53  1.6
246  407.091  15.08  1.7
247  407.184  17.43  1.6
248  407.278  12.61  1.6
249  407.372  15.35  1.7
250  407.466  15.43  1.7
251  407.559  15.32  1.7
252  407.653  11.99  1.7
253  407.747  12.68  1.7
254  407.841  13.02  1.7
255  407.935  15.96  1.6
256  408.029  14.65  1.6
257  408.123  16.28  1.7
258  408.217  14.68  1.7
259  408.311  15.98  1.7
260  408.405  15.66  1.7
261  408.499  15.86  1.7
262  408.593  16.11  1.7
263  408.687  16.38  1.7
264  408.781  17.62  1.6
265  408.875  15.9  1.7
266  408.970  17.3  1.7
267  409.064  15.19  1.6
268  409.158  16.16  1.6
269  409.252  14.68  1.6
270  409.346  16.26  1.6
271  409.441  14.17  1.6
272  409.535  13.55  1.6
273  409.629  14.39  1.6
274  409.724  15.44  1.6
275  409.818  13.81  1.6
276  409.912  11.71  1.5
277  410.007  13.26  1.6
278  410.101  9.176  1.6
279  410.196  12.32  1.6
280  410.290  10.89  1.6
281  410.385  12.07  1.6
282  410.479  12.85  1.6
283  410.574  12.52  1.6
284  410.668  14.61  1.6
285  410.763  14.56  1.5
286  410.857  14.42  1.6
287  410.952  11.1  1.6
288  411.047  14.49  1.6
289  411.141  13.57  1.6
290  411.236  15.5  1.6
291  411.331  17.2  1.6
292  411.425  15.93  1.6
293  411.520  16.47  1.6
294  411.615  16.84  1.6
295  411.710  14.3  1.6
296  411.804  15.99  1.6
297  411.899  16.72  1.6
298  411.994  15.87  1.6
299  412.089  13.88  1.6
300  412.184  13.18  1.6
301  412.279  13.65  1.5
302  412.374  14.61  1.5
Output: 1.6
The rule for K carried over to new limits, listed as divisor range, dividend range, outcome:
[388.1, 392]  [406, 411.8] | 1.50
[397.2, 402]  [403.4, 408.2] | 1.12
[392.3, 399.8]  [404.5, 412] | 1.55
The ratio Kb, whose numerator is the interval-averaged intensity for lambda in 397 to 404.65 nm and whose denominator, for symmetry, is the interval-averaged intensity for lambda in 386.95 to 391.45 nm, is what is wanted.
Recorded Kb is 1.36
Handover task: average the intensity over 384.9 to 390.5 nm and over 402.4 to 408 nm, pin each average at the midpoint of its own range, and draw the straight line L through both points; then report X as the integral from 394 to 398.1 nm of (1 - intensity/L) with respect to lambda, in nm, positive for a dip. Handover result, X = 0.83 nm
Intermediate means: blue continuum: 9.9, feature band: 9.71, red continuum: 14.8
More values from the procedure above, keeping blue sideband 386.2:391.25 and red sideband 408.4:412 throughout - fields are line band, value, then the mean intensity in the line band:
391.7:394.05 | 0.683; 7.92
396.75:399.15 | 0.322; 10.6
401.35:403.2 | -0.376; 15.7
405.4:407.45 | -0.136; 14.8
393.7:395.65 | 0.099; 11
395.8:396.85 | 0.312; 8.33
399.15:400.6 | -0.205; 14.3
